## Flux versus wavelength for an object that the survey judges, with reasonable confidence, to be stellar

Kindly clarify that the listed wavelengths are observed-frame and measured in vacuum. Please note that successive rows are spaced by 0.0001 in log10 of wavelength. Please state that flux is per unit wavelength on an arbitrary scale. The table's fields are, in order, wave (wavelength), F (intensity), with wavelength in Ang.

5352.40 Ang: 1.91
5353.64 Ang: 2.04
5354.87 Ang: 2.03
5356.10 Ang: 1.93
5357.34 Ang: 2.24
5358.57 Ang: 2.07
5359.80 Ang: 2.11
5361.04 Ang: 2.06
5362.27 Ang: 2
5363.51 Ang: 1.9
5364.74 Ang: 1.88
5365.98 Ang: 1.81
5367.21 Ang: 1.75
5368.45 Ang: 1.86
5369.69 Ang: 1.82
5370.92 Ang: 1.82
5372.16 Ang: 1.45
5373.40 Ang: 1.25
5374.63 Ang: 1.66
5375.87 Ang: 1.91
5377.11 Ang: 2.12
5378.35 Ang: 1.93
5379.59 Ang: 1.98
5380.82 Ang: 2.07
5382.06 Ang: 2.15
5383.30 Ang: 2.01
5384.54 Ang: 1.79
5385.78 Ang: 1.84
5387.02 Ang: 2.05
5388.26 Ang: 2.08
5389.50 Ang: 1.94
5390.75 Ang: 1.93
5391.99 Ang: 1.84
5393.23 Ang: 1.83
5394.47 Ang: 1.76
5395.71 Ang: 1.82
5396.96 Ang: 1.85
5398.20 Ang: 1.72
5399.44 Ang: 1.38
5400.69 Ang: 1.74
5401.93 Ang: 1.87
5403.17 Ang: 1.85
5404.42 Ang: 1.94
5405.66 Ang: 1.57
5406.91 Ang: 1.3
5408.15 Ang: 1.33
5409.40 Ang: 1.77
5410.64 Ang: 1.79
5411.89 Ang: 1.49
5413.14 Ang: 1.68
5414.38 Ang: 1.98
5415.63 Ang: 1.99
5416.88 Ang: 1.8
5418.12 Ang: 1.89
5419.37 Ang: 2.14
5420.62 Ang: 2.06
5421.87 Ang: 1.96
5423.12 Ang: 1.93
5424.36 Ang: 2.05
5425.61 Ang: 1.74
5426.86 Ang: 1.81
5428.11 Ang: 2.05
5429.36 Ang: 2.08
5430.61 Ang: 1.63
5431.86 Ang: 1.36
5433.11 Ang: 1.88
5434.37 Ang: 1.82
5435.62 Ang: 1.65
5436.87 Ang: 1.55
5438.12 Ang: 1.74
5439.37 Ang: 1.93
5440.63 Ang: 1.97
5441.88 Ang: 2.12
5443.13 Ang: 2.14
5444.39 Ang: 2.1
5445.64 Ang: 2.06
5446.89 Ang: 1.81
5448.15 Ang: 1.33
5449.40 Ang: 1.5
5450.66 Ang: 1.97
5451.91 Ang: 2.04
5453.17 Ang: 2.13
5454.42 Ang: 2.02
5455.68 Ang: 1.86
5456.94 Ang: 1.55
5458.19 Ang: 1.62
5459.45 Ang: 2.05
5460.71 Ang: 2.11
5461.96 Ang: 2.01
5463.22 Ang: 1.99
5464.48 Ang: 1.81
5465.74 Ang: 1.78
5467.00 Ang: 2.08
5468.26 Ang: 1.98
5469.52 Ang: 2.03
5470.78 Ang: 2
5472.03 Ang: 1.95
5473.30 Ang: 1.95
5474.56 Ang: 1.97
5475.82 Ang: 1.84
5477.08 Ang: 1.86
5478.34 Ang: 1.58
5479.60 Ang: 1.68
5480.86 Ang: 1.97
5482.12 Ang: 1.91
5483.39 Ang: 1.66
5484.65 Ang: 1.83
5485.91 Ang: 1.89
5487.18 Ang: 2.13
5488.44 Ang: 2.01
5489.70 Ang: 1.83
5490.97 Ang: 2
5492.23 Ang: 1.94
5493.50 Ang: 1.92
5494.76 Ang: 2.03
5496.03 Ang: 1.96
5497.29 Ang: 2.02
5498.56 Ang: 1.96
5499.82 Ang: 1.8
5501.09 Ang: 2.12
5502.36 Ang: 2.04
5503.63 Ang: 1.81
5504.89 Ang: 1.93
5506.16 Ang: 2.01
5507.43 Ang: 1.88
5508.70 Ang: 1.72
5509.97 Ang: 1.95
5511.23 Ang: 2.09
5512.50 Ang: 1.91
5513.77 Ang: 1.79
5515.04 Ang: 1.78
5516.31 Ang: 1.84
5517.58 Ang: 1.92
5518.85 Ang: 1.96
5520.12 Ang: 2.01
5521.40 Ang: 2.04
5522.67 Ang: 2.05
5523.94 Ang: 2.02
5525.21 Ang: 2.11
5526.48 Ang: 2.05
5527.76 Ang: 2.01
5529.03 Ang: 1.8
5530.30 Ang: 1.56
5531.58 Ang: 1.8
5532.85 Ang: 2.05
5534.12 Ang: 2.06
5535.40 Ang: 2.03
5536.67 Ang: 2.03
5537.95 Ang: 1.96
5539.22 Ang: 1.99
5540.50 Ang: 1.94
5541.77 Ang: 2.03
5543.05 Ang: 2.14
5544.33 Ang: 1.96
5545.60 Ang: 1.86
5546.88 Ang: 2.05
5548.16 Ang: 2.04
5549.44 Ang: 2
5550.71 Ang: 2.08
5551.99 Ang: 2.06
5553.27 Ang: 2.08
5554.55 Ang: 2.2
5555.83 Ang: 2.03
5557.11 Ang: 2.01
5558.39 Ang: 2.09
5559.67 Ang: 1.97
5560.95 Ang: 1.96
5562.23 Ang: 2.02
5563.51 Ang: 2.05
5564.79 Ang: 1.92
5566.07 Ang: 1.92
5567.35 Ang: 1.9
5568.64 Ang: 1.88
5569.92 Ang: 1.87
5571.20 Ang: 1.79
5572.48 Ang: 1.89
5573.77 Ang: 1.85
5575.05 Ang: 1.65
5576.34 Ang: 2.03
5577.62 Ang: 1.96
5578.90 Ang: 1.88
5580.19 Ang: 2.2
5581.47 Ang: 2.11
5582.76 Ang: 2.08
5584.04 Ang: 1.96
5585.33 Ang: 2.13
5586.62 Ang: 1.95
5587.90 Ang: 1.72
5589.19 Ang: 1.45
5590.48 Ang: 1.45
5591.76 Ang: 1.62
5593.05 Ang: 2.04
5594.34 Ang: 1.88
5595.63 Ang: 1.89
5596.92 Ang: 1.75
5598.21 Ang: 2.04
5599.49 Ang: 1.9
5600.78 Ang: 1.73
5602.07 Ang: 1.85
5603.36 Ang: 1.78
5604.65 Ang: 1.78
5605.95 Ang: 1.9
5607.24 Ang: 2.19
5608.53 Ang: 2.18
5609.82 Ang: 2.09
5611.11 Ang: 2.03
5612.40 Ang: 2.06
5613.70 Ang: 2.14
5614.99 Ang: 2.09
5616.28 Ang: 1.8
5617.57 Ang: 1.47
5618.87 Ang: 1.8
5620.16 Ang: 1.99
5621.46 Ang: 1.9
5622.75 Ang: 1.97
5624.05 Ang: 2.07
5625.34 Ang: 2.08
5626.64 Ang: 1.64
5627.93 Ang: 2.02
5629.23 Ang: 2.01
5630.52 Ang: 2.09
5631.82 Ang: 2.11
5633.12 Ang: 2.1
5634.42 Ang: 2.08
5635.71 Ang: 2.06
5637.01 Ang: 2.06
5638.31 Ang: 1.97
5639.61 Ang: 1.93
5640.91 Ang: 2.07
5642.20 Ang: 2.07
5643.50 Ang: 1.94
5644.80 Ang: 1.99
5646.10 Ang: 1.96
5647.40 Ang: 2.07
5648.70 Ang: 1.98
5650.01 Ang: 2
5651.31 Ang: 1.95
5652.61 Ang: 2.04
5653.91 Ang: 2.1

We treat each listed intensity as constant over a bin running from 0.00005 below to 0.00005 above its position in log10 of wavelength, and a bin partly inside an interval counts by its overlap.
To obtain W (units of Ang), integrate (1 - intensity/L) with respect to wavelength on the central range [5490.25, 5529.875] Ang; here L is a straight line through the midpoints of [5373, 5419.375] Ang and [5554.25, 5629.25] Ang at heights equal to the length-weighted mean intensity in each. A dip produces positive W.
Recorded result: -1.5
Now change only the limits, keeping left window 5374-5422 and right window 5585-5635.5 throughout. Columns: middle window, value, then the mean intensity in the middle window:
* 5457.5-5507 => -1.4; 1.92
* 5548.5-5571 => -1.2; 2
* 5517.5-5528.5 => -0.8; 2.02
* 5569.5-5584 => -0.3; 1.94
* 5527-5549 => -0.8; 1.96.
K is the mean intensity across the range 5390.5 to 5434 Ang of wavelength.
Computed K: 1.79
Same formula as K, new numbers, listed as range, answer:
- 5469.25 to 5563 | 1.95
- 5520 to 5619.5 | 1.94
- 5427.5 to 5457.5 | 1.85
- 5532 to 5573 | 2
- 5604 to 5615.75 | 2.05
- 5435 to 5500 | 1.9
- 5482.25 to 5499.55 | 1.93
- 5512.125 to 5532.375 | 1.92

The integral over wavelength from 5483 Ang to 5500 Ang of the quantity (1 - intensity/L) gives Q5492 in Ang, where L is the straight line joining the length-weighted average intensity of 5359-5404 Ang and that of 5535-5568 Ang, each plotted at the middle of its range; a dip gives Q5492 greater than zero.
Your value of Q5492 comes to 0.20 Ang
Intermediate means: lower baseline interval 1.86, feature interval 1.94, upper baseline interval 2.01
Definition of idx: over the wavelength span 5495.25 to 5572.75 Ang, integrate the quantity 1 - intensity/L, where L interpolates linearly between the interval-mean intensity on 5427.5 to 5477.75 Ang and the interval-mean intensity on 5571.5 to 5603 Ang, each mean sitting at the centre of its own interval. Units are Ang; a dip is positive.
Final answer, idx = -3.6 Ang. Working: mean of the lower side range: 1.88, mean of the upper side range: 1.87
